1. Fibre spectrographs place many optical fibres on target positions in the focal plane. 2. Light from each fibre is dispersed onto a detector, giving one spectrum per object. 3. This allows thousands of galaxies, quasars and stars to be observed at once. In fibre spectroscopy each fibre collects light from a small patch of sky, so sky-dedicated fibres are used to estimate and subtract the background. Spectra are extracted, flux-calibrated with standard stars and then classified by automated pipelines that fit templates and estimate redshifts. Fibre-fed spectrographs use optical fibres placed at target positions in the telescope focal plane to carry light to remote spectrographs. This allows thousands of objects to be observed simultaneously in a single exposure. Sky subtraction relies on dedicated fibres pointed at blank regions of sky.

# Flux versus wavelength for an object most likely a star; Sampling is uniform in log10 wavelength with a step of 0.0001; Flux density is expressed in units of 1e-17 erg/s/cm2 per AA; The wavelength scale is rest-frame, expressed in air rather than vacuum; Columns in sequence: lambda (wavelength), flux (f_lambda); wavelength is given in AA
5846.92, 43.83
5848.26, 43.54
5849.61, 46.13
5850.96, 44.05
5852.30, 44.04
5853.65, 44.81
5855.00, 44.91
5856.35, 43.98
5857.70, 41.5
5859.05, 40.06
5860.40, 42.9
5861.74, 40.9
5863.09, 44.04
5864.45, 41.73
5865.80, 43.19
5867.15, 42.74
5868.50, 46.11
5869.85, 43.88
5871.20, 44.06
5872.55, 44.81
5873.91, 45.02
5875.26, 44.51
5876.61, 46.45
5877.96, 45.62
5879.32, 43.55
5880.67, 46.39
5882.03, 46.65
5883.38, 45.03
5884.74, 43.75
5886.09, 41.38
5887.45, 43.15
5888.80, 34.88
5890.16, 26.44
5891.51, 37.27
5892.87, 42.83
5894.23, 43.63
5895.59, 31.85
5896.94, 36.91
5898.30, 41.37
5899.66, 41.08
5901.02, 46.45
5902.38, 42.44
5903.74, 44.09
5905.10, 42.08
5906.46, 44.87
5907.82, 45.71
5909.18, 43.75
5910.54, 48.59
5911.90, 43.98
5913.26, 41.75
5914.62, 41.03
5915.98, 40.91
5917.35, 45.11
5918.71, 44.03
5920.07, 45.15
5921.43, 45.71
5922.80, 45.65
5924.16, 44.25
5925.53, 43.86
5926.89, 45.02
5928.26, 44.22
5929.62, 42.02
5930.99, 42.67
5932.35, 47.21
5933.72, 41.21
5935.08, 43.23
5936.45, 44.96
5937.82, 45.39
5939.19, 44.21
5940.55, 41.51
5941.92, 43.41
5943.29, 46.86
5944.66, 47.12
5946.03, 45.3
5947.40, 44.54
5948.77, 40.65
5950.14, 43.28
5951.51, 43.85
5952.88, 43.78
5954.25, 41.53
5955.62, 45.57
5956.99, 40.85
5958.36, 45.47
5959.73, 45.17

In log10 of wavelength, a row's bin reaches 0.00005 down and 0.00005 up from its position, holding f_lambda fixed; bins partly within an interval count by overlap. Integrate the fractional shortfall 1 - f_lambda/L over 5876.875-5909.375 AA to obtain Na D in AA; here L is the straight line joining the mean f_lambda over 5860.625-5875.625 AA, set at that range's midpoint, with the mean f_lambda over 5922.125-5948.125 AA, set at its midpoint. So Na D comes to 1.6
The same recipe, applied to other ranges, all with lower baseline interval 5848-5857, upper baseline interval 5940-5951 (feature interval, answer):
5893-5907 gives 0.9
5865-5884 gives -0.2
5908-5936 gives 0.1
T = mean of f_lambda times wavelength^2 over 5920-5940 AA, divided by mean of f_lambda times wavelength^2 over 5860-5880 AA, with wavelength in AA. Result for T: 1.0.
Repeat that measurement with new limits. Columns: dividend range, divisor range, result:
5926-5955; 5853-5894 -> 1.05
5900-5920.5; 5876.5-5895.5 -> 1.07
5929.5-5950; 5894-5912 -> 1.05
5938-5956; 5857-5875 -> 1.05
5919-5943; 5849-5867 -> 1.05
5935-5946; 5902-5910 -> 1.03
